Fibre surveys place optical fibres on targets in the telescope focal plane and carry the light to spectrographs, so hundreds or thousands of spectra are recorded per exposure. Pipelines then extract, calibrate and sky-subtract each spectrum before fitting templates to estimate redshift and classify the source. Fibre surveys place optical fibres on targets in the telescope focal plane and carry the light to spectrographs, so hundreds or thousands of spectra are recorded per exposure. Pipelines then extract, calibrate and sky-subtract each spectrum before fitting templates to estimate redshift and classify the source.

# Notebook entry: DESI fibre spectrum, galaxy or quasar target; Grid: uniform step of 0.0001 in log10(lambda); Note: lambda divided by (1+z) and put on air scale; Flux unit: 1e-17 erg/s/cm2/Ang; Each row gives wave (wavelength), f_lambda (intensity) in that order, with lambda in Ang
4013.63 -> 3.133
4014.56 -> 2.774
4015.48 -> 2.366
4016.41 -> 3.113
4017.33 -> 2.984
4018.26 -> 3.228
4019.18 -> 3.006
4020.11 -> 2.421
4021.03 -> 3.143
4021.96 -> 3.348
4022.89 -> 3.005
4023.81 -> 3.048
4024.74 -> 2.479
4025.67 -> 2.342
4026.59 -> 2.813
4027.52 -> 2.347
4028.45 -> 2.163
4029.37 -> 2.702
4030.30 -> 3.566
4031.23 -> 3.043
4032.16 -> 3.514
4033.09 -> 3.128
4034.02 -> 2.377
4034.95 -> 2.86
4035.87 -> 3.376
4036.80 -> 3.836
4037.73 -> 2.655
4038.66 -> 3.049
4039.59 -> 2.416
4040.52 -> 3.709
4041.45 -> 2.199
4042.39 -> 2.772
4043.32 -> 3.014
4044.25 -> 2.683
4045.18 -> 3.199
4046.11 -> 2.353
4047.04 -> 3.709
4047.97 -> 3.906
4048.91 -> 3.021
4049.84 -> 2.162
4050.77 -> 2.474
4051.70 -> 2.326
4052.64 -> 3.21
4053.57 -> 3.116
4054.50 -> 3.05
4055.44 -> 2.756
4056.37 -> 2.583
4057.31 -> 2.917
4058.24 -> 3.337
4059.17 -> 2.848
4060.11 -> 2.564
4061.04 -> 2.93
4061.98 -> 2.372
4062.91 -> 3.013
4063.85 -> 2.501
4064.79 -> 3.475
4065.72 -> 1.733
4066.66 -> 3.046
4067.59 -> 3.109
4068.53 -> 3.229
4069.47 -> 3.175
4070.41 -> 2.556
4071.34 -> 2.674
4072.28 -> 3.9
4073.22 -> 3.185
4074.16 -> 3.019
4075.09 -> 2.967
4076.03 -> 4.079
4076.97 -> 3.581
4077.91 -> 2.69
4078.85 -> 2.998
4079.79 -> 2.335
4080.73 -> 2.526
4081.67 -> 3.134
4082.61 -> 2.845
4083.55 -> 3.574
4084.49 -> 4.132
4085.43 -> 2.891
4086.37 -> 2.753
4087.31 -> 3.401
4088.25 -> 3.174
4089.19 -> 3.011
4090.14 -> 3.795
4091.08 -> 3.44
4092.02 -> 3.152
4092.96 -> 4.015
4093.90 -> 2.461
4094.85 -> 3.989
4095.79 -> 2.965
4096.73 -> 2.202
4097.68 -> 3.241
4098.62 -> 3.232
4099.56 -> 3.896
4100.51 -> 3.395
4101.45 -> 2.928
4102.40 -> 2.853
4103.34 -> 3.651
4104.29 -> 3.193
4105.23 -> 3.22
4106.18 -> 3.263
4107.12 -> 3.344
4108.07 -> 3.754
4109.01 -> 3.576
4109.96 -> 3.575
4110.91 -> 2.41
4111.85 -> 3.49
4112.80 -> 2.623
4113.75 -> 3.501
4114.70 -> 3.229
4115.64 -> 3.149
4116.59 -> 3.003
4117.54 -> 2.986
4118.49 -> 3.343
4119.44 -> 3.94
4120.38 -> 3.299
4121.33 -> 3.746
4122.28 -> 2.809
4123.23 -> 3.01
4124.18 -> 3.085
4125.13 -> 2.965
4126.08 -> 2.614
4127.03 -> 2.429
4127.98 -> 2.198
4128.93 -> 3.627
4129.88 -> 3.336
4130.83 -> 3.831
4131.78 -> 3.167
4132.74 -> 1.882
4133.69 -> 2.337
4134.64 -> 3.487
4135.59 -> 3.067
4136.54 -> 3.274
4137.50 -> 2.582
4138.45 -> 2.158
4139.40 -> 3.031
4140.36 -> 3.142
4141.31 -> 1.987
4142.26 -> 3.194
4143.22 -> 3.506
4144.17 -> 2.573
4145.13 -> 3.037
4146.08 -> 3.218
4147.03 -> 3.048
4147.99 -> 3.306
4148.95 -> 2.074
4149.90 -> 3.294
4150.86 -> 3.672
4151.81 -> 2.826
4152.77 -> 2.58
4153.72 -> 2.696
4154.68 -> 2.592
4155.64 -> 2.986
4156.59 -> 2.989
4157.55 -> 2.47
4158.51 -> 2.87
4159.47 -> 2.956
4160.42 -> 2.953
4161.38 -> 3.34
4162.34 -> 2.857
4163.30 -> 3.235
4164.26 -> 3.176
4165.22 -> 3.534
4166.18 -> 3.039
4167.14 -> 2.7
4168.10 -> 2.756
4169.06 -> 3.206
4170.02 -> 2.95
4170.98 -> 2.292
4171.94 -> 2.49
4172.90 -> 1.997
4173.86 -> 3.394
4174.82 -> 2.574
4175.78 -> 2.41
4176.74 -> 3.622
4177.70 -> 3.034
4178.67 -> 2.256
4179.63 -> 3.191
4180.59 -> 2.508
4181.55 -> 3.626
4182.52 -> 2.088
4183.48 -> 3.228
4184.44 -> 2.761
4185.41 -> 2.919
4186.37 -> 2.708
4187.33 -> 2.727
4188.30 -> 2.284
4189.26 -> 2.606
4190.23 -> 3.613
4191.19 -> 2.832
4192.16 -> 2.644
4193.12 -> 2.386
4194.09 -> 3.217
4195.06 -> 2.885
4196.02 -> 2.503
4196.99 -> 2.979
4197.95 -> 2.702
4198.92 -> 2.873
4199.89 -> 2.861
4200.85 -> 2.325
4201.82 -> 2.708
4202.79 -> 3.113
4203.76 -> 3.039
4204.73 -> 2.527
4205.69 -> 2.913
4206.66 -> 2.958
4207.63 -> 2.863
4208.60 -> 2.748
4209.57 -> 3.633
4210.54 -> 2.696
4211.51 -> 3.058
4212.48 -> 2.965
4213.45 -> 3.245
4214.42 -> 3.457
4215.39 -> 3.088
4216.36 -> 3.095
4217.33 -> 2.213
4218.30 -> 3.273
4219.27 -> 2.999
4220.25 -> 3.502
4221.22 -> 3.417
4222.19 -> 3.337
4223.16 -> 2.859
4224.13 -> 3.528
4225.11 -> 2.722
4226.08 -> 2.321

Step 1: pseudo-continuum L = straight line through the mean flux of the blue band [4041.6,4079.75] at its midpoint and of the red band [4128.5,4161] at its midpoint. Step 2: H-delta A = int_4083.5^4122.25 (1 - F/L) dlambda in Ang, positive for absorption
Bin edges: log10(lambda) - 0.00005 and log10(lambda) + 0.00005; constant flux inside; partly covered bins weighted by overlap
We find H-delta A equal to -4.5 Ang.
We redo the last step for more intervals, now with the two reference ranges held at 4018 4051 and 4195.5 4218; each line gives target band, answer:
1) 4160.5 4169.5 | -0.6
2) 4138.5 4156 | 0.0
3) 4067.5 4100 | -3.0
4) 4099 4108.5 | -1.4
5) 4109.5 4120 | -1.1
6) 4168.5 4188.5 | 0.8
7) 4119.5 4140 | -0.4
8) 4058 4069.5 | 0.3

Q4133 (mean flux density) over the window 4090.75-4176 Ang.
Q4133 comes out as 3.03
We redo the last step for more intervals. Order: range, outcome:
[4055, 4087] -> 2.99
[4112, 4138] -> 3.06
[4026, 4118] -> 3.05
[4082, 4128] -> 3.21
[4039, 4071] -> 2.87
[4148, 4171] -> 2.94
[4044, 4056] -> 2.92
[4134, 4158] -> 2.91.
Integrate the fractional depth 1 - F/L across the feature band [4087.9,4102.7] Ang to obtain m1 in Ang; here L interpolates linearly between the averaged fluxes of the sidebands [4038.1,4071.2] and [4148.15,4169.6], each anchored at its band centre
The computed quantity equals -1.73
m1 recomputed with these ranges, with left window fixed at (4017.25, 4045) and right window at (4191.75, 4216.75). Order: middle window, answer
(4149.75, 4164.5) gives -0.3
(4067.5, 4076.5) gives -0.9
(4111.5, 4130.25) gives -1.3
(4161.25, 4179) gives 0.1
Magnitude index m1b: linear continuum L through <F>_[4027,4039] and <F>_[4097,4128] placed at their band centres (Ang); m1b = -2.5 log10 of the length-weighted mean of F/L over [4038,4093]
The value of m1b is 0.02 mag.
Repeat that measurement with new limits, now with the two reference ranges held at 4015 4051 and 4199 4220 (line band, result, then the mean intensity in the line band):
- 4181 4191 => 0.03 mag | 2.85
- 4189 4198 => 0.04 mag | 2.85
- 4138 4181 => 0.02 mag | 2.88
